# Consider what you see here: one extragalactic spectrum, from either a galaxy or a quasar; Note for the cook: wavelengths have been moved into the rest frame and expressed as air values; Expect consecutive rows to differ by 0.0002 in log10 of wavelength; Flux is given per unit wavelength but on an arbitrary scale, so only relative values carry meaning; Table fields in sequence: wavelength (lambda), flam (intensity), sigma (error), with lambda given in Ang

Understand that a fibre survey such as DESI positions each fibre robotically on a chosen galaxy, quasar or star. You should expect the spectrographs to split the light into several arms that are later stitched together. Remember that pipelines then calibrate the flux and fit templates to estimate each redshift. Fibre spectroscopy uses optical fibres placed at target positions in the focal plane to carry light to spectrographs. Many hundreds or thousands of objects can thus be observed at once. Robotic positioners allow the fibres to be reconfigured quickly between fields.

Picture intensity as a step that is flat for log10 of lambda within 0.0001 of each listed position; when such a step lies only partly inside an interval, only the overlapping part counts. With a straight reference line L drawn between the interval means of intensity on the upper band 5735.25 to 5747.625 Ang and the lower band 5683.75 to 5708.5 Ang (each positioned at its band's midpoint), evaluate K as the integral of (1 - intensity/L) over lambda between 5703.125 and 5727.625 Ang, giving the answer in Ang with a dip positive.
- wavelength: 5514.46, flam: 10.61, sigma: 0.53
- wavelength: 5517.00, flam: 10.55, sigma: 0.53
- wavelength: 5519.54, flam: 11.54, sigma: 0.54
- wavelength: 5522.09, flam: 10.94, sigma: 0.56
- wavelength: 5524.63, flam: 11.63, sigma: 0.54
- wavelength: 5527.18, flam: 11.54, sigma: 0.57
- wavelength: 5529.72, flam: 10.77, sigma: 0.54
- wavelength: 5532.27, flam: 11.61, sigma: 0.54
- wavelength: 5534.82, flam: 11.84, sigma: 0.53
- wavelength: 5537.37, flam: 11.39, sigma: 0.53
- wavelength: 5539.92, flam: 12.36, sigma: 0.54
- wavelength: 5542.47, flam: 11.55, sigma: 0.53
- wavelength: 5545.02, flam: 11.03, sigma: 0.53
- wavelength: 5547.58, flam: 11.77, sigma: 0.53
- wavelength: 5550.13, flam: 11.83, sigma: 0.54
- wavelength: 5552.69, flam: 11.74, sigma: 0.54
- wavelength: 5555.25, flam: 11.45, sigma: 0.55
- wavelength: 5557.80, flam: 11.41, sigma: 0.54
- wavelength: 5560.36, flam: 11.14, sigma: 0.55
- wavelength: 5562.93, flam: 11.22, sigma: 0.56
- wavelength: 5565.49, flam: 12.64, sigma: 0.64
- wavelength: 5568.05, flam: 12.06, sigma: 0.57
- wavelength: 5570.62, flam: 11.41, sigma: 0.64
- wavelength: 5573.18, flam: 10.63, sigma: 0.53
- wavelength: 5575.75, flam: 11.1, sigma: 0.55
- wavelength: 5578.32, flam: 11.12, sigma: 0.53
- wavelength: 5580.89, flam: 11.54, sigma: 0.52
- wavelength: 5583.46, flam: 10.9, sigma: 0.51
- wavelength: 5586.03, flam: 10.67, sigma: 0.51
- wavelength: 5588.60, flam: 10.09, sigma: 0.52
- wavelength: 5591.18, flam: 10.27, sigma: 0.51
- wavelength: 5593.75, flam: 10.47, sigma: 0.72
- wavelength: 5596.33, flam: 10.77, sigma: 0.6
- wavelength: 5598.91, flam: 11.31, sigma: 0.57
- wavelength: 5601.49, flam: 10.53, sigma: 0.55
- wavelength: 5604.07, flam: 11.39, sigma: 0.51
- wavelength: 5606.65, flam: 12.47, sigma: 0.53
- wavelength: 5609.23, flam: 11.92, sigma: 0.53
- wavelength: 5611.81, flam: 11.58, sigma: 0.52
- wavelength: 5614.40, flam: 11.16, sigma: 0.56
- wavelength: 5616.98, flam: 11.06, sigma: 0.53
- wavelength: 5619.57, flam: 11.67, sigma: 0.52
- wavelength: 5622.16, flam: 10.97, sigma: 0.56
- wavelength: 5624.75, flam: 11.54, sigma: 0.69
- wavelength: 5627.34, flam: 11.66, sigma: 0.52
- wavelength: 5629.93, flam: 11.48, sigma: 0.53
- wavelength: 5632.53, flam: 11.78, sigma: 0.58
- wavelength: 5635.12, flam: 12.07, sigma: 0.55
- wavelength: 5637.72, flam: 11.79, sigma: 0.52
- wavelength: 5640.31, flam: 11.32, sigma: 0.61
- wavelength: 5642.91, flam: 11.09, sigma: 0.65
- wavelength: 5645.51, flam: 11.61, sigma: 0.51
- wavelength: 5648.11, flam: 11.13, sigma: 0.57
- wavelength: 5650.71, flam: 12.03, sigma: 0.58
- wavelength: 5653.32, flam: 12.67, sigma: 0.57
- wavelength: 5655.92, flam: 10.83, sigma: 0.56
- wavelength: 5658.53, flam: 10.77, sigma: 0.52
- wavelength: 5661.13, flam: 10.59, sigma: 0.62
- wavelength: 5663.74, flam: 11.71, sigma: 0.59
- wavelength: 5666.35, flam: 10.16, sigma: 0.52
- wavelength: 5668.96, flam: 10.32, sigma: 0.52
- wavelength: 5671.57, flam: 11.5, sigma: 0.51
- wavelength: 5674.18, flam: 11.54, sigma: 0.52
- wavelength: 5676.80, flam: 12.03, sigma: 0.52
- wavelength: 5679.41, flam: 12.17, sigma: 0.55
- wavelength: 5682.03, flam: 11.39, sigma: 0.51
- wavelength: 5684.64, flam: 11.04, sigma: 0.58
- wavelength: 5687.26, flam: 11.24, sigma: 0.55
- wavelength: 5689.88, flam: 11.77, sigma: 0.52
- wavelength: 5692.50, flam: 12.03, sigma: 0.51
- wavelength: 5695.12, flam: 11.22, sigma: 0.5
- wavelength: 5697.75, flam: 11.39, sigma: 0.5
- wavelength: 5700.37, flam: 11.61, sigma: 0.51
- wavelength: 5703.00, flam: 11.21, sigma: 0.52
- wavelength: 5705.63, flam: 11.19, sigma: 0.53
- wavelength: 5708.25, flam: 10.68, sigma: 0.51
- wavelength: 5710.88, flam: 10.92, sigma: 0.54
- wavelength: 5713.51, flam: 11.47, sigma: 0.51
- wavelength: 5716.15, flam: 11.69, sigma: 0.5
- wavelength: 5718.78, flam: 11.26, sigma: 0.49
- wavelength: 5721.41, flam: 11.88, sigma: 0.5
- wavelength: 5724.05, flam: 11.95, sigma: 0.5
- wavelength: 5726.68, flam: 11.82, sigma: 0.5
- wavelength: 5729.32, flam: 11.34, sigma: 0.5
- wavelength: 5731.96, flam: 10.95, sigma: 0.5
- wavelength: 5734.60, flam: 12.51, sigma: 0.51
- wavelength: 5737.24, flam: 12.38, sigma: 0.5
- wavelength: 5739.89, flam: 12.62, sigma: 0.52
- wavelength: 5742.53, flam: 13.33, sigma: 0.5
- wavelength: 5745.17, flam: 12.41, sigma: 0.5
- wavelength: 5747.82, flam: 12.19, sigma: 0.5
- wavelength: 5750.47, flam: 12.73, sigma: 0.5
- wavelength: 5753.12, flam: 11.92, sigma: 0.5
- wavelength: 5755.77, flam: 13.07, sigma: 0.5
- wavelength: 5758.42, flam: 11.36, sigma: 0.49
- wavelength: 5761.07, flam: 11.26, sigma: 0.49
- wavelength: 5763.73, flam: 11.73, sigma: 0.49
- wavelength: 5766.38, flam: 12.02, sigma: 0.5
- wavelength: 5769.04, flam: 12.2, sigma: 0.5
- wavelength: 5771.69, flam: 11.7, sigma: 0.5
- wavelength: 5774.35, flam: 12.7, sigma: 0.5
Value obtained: 1.0 Ang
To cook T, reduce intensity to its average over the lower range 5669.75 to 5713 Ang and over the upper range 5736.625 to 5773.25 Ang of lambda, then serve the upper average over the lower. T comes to 1.1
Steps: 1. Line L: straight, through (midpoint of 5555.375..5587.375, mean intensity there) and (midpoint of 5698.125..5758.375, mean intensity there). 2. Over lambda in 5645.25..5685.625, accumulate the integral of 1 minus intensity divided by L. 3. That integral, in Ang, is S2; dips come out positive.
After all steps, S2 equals 1.05 Ang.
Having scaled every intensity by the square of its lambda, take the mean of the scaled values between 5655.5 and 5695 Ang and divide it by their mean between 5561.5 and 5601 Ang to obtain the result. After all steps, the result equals 1.05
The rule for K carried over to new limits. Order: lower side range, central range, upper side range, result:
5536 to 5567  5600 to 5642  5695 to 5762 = 0.64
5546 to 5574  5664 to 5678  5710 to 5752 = 0.82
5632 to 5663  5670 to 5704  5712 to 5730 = 0.04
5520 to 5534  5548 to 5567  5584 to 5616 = -0.74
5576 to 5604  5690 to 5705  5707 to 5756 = 0.20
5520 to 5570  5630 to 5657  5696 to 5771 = 0.16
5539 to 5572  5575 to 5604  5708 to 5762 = 2.20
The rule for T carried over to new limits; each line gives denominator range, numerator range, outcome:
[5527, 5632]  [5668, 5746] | 1.03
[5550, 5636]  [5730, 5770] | 1.07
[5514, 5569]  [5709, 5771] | 1.04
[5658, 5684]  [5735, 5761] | 1.10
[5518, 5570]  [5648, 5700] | 0.98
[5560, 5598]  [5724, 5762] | 1.10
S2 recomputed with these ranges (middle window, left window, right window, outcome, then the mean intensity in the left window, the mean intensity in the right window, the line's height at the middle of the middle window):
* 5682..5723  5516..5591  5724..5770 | 1.89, 11.3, 12.1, 11.9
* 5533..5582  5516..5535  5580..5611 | -1.63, 11.3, 11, 11.2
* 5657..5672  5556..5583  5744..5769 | 1.21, 11.4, 12.1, 11.7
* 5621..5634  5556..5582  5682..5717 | -0.13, 11.4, 11.3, 11.4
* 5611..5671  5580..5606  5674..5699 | -0.73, 10.8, 11.6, 11.2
